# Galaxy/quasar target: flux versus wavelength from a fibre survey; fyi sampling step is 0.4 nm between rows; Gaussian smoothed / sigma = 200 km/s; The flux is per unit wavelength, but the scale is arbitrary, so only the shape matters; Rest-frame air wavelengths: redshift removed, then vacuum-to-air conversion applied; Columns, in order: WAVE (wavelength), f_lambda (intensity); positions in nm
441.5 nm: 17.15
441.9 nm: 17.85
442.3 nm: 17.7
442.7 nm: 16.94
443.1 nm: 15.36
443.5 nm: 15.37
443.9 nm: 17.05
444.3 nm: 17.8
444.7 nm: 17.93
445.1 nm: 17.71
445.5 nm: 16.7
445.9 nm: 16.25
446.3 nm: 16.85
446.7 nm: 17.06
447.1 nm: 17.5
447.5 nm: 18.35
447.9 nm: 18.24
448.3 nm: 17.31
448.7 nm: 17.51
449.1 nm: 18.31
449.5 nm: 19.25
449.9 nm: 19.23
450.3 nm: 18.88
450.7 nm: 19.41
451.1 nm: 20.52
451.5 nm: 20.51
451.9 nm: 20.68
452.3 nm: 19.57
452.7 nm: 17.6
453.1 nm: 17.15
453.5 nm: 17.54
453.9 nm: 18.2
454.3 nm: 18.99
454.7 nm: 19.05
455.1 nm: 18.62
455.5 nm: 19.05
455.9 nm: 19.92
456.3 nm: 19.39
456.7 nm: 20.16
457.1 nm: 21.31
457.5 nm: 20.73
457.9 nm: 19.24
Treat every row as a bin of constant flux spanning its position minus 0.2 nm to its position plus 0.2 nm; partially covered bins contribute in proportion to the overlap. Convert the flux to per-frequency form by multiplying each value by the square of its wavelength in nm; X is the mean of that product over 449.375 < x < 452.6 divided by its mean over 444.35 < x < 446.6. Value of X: 1.2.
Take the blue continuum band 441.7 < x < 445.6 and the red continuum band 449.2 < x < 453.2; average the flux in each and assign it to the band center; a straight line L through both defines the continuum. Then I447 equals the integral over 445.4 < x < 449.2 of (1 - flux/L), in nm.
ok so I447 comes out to 0.16 nm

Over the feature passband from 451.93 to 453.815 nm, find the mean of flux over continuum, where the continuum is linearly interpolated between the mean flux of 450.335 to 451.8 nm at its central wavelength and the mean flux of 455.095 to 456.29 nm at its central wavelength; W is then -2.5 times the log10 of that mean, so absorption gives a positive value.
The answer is 0.09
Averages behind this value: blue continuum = 20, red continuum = 19.3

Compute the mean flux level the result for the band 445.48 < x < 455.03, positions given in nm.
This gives 18.4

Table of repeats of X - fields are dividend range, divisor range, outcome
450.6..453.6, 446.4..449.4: 1.10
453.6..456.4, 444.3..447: 1.15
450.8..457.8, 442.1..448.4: 1.18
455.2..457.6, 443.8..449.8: 1.18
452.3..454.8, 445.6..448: 1.08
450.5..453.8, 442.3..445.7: 1.17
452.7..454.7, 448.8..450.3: 0.98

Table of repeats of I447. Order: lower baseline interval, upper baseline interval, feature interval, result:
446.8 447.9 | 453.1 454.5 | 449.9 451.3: -0.12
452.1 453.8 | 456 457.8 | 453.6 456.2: 0.03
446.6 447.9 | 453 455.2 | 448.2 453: -0.27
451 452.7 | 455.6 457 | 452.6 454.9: 0.21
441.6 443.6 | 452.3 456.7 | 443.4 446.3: 0.01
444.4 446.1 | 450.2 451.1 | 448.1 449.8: 0.05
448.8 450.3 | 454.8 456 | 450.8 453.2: -0.06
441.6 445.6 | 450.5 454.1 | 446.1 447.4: 0.04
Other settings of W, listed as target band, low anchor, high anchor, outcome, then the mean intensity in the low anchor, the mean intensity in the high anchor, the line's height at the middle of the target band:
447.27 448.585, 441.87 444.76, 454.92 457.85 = 0.00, 16.9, 19.9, 17.9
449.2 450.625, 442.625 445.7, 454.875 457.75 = -0.05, 16.9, 19.9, 18.3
